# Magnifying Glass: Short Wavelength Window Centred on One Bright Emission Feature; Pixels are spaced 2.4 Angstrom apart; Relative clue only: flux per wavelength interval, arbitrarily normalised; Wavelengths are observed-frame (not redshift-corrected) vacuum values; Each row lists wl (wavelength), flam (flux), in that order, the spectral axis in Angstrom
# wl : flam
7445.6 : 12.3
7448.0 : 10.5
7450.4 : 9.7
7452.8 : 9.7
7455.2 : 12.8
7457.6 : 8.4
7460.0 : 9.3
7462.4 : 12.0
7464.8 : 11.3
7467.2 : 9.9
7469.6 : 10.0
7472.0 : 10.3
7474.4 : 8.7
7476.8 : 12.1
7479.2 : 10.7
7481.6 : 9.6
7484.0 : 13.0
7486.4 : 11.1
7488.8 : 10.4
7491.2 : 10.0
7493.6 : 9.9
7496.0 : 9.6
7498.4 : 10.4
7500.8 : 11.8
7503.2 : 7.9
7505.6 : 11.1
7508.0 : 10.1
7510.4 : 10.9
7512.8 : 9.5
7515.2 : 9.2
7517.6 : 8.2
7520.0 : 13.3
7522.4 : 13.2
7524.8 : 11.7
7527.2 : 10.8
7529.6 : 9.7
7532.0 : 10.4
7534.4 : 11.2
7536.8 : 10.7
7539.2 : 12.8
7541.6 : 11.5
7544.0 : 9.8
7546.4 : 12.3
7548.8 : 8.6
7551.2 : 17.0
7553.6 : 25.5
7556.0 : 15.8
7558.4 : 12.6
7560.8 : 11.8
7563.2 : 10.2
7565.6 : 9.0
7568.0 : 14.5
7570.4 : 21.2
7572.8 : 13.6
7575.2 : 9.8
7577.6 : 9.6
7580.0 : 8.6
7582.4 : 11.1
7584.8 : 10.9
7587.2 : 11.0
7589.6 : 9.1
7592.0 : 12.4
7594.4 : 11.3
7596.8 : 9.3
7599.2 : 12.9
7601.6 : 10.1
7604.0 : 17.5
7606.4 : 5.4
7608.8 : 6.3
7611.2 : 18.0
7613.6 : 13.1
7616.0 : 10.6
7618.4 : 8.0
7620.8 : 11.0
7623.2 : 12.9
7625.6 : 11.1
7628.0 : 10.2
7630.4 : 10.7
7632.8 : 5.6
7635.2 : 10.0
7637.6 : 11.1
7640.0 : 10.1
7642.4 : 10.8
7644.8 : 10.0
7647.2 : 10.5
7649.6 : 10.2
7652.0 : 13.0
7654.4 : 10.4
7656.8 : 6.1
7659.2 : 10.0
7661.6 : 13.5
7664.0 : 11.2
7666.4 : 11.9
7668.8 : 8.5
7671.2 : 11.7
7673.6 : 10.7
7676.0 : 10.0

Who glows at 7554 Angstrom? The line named [S II]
